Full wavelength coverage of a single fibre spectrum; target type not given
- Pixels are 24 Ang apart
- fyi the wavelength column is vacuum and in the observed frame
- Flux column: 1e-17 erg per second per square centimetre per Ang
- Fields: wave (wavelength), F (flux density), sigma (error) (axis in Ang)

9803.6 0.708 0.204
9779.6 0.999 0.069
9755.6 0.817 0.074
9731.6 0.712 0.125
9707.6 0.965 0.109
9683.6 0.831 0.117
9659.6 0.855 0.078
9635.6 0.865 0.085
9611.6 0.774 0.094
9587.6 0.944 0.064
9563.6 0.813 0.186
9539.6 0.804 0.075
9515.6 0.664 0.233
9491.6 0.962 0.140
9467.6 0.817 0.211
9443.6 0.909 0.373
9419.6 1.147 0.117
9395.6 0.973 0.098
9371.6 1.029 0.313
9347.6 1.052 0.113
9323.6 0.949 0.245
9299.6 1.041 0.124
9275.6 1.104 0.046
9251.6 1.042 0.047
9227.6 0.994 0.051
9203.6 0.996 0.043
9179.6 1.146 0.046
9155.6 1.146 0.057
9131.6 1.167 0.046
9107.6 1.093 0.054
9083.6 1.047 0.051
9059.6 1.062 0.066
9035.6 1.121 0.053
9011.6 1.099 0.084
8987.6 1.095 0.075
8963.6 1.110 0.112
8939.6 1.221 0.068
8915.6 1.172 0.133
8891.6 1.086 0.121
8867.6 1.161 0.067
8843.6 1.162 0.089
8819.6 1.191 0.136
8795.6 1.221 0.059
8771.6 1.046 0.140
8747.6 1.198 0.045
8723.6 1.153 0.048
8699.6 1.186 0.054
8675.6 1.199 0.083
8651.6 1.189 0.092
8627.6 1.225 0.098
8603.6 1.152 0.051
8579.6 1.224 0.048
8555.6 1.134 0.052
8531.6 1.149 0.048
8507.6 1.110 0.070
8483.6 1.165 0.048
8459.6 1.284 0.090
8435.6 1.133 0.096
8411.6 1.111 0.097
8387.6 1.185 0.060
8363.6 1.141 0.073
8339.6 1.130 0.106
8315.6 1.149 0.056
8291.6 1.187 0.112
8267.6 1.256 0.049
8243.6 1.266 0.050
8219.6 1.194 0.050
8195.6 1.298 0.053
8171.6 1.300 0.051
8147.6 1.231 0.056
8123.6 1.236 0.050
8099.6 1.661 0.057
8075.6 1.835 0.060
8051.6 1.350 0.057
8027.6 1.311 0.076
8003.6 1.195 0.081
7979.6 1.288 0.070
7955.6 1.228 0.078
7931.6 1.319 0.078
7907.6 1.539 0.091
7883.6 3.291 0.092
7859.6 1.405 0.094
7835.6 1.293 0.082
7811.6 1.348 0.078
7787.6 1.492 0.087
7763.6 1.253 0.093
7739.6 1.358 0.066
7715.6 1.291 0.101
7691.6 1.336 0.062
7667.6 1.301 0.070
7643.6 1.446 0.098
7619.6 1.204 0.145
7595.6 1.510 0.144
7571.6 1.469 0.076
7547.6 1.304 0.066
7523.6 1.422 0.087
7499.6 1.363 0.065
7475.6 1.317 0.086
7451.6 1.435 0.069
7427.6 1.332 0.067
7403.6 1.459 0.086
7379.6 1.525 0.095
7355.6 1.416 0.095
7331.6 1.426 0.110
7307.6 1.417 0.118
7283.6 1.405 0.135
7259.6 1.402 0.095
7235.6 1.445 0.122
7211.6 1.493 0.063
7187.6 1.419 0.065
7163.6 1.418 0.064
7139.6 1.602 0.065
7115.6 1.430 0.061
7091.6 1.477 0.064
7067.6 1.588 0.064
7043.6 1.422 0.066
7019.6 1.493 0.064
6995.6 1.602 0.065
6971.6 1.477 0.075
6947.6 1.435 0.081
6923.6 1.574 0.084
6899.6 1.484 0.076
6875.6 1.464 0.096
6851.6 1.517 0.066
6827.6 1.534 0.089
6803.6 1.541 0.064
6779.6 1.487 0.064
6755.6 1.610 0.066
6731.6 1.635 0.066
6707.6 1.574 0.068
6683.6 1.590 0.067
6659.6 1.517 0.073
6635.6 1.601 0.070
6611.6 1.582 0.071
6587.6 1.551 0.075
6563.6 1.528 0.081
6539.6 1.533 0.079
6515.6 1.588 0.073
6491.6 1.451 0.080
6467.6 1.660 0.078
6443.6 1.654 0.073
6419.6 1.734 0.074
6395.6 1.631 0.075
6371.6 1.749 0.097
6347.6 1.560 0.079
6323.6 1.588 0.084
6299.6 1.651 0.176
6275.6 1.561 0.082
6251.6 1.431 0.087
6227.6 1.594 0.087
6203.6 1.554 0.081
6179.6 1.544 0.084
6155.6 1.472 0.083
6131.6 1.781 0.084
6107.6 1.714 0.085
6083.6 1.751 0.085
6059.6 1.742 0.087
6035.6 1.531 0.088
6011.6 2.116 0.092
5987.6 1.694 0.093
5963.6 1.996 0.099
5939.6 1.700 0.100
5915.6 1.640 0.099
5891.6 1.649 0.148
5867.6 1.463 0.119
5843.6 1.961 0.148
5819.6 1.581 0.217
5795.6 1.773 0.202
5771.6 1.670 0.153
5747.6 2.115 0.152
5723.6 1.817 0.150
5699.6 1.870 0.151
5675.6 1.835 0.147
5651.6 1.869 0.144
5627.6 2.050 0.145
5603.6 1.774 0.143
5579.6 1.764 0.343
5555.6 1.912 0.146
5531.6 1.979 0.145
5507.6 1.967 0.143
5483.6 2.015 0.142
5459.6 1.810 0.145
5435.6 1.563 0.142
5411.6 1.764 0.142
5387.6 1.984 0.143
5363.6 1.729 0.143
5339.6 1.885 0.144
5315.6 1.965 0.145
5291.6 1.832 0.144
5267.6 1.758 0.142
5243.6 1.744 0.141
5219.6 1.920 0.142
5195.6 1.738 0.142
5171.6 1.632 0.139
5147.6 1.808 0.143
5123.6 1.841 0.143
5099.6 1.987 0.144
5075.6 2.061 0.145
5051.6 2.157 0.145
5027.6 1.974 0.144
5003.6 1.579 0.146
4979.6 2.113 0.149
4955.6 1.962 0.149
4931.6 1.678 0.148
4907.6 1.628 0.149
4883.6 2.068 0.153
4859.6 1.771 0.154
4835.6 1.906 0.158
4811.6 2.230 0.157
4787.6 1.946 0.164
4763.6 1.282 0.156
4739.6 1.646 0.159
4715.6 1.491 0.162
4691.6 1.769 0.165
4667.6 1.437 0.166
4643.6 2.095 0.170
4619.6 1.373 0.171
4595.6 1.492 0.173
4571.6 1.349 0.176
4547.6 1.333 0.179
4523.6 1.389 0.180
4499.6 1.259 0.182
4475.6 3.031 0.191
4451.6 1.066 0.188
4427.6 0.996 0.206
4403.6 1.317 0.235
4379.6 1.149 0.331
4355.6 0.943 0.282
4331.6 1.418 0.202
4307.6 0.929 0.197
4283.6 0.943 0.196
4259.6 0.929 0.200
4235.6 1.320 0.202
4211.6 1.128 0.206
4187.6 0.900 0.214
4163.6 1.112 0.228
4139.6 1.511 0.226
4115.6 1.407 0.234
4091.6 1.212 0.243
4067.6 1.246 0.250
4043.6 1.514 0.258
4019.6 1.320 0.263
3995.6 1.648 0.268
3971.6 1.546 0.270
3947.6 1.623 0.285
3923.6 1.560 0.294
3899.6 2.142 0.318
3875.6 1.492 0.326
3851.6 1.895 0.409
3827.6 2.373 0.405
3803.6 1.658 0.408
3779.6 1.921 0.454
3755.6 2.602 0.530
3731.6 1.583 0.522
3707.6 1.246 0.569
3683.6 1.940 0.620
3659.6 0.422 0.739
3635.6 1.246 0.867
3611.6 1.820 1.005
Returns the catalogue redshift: 0.20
